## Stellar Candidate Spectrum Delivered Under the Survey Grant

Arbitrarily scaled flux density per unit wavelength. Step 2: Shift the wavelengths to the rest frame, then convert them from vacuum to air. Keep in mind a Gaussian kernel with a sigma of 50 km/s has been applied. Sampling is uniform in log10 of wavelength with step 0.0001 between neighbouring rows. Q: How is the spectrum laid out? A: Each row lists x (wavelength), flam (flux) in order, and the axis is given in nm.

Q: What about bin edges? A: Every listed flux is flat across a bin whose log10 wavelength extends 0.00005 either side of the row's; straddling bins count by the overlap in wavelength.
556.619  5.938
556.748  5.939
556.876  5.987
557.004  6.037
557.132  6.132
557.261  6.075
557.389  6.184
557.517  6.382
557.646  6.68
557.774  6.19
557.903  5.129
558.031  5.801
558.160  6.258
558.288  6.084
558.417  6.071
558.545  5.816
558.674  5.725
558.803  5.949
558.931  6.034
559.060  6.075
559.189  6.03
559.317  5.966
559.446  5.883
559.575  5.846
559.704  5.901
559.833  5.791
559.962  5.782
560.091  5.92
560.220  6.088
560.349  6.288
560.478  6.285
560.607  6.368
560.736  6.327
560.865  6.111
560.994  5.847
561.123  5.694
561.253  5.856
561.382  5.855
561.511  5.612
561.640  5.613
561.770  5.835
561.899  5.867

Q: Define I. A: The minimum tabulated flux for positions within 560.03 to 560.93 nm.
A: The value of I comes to 5.92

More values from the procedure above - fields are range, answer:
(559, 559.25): 6.03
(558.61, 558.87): 5.725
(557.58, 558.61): 5.129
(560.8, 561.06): 5.847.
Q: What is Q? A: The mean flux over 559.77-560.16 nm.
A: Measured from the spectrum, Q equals 5.83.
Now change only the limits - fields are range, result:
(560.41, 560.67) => 6.33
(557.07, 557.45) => 6.12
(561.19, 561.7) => 5.74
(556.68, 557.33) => 6.03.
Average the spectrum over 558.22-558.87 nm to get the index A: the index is 5.94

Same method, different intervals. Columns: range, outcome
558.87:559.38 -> 6.03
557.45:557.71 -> 6.53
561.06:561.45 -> 5.8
